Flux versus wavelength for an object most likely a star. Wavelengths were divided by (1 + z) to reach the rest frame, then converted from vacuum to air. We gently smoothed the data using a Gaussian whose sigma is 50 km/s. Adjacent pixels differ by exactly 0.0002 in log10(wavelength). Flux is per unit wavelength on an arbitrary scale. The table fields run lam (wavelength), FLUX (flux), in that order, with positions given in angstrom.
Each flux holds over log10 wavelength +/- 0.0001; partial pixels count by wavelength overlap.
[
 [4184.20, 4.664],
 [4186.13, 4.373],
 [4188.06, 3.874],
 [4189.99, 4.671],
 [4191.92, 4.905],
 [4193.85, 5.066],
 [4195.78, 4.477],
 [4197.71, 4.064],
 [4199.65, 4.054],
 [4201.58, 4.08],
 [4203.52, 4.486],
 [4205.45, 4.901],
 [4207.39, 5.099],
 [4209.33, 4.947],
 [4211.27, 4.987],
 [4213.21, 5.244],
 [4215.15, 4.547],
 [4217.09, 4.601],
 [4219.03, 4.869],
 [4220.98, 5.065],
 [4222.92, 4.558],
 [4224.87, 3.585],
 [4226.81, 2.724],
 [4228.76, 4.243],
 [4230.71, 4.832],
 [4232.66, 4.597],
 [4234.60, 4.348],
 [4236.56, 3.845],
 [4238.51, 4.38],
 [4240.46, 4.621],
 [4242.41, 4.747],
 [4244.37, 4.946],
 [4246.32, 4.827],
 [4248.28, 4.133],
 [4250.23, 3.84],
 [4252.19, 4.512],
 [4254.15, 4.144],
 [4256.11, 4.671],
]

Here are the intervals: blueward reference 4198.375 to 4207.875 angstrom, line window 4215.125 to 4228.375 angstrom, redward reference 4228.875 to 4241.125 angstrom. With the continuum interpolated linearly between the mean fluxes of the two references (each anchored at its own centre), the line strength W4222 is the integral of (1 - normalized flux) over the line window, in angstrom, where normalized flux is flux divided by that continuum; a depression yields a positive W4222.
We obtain 0.56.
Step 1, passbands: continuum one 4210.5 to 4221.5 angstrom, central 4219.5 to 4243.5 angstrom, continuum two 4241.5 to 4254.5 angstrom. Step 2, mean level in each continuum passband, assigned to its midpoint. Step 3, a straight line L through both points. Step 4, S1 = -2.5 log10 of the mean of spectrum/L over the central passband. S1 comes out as 0.09 mag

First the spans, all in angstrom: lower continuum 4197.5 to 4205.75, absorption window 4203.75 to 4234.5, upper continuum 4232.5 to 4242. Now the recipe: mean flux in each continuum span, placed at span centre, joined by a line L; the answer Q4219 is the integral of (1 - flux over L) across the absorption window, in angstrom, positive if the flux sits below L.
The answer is -1.8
